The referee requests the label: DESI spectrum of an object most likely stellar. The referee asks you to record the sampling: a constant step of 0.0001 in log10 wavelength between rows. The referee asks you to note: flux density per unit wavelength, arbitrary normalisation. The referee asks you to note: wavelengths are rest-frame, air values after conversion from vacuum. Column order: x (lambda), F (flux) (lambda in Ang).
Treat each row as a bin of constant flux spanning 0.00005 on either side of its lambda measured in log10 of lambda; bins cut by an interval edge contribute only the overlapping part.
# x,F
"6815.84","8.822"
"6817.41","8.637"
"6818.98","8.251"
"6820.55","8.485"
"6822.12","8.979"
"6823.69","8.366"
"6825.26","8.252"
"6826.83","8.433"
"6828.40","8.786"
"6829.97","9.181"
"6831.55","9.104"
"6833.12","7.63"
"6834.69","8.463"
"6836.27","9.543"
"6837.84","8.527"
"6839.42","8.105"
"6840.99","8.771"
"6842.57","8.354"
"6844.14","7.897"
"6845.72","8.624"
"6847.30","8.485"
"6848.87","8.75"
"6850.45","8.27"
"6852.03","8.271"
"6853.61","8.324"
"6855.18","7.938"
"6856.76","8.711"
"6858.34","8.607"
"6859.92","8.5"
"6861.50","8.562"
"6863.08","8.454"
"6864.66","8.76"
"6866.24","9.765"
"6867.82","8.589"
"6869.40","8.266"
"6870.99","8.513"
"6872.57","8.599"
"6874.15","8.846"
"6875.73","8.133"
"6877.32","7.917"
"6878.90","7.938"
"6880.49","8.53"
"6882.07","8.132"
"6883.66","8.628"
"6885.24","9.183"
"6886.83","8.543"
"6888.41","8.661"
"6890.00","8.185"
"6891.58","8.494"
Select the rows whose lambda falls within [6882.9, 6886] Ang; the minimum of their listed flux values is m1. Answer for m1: 8.628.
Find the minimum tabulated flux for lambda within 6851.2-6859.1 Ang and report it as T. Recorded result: 7.938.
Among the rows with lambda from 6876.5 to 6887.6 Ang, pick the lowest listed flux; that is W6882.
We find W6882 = 7.917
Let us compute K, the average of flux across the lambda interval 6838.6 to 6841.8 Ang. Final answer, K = 8.43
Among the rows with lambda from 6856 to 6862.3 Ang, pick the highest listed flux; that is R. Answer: 8.711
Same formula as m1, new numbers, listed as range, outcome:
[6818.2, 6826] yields 8.251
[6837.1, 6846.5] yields 7.897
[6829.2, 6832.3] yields 9.104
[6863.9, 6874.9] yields 8.266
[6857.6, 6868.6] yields 8.454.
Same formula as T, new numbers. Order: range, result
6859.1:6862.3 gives 8.5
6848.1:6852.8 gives 8.27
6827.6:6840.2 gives 7.63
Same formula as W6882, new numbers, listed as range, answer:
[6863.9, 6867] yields 8.76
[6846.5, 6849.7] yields 8.485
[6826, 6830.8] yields 8.433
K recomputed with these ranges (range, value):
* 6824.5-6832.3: 8.75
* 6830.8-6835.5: 8.4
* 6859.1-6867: 8.8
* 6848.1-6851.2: 8.5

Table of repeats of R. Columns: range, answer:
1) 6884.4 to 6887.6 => 9.183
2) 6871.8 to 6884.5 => 8.846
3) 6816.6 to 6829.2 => 8.979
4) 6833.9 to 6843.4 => 9.543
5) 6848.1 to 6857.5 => 8.75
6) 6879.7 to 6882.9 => 8.53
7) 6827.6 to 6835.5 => 9.181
